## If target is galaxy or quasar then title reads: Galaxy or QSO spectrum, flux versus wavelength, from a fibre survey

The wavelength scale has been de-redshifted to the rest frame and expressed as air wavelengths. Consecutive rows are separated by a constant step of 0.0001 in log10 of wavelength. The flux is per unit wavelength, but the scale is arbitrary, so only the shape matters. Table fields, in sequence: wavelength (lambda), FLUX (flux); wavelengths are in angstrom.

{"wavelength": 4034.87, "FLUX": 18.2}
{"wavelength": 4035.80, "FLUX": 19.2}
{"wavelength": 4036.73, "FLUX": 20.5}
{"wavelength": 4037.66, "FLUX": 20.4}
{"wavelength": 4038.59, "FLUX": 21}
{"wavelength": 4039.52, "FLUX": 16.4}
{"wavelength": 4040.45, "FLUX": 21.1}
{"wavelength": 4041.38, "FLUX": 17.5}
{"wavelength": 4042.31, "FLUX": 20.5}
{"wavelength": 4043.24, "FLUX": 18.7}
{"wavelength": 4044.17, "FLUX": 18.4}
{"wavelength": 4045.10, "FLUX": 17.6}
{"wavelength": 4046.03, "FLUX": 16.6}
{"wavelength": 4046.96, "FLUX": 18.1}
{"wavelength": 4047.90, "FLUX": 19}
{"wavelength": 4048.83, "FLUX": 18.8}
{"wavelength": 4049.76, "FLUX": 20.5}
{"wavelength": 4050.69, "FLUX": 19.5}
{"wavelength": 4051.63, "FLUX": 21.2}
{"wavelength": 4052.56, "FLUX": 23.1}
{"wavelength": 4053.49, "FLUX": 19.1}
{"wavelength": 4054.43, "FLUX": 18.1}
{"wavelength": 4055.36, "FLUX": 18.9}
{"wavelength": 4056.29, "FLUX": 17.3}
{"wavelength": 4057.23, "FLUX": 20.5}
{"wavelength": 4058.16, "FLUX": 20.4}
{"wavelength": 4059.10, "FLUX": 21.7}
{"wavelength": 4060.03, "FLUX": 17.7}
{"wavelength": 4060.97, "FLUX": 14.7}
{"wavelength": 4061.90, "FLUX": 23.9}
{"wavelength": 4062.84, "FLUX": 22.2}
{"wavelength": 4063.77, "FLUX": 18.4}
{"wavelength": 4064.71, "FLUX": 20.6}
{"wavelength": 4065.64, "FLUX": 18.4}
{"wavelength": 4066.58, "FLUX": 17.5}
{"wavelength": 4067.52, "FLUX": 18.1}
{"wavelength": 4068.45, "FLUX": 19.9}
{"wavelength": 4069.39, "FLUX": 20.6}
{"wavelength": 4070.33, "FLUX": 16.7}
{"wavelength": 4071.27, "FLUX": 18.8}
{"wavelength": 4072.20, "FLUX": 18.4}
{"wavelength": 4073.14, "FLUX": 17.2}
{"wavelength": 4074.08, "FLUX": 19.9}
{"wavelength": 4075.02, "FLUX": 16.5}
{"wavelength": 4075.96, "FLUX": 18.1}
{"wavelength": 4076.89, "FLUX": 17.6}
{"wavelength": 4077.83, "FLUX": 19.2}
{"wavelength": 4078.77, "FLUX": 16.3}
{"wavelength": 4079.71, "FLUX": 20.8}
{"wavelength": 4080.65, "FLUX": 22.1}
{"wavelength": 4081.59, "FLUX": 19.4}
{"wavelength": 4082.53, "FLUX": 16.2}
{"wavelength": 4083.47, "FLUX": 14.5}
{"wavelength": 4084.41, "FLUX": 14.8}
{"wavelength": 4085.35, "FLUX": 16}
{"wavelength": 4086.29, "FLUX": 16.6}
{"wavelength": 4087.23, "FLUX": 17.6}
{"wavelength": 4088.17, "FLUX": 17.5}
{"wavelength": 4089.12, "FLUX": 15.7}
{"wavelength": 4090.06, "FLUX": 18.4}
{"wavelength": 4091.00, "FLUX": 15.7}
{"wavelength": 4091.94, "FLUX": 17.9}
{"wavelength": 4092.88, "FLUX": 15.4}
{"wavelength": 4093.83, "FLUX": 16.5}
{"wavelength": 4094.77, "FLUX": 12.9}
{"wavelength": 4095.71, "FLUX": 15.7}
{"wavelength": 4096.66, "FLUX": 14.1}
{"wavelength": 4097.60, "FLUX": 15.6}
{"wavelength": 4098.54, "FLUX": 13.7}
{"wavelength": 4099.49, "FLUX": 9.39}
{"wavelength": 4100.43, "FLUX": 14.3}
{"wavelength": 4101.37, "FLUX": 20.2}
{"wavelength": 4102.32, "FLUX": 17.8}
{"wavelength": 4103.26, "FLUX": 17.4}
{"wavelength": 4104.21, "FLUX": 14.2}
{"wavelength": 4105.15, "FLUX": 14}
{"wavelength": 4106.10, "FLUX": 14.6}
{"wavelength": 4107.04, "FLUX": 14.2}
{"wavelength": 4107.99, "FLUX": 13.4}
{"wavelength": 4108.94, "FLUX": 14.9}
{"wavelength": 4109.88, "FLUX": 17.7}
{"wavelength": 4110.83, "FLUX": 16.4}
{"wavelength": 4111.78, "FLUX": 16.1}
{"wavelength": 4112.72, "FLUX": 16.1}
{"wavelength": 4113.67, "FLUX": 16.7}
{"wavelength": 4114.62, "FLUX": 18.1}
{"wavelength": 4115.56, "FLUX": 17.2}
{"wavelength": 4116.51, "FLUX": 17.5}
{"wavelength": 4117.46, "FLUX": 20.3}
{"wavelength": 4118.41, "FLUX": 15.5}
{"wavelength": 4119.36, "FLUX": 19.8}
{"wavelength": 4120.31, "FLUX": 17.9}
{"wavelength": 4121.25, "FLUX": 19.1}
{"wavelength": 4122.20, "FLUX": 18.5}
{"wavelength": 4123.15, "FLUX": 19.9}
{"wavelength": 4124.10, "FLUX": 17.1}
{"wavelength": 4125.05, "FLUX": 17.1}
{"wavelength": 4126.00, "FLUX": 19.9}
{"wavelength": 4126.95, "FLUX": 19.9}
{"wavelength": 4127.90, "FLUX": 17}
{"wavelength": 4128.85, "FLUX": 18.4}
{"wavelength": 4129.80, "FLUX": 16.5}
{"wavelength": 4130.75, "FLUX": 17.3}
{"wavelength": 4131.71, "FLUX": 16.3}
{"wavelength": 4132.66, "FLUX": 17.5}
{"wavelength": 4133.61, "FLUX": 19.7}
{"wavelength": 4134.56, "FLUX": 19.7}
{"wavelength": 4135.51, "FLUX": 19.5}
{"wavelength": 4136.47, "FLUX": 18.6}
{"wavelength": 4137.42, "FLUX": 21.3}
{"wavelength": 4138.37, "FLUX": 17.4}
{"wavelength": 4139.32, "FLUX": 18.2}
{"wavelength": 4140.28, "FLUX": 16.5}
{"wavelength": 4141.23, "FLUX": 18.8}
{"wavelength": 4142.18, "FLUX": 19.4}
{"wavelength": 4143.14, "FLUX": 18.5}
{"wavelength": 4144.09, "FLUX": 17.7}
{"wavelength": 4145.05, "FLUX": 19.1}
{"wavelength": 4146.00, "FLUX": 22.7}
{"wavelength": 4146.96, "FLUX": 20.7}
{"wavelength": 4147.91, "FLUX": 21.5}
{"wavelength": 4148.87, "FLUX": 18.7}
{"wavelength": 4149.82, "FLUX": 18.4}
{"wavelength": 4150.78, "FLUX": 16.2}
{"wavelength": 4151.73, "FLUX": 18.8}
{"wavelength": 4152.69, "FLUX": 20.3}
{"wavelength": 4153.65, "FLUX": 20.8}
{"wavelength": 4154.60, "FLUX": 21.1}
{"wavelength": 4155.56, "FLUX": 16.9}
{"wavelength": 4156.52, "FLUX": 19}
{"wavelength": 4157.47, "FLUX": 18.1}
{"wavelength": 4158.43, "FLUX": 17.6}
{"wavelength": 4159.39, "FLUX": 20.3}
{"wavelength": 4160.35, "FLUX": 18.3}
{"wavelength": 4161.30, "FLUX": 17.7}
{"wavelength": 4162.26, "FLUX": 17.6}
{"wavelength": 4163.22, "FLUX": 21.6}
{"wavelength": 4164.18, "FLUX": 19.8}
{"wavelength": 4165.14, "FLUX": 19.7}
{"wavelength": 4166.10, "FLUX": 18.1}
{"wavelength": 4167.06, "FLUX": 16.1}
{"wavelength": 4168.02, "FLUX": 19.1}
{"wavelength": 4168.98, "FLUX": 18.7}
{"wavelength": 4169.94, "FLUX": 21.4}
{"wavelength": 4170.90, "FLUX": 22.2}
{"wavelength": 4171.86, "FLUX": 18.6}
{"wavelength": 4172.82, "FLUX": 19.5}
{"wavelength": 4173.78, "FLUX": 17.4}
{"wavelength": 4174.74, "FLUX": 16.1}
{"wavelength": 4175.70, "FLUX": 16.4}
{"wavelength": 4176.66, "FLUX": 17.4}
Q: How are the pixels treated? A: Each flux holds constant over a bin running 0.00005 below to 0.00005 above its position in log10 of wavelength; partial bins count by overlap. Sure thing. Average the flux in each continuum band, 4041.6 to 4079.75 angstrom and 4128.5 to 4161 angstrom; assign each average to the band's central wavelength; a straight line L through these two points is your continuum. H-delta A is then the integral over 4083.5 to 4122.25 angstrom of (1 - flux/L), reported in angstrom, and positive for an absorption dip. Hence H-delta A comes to 5.6 angstrom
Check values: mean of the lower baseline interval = 19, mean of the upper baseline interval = 18.8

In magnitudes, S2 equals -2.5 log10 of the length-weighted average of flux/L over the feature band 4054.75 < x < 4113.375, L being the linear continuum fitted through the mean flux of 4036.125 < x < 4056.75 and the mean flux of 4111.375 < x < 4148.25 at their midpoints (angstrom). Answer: 0.100 mag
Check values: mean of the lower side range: 19.2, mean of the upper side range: 18.4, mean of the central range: 17.2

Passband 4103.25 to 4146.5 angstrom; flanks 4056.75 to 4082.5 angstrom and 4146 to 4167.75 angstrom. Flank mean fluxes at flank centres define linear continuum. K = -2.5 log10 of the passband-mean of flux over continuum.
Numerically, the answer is 0.08 mag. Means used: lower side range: 19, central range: 17.7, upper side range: 19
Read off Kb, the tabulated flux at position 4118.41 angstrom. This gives 15.5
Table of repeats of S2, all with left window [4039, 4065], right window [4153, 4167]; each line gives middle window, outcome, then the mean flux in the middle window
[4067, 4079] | 0.055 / 18.3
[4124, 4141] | 0.047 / 18.2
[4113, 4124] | 0.055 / 18.2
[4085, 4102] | 0.214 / 15.7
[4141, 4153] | -0.016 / 19.3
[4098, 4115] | 0.229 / 15.5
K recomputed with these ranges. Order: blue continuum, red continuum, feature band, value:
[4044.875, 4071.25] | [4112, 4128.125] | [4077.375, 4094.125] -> 0.09 mag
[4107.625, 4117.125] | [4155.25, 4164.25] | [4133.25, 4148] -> -0.09 mag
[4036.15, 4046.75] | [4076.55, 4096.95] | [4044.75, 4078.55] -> -0.06 mag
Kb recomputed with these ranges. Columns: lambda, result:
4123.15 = 19.9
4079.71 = 20.8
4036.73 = 20.5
